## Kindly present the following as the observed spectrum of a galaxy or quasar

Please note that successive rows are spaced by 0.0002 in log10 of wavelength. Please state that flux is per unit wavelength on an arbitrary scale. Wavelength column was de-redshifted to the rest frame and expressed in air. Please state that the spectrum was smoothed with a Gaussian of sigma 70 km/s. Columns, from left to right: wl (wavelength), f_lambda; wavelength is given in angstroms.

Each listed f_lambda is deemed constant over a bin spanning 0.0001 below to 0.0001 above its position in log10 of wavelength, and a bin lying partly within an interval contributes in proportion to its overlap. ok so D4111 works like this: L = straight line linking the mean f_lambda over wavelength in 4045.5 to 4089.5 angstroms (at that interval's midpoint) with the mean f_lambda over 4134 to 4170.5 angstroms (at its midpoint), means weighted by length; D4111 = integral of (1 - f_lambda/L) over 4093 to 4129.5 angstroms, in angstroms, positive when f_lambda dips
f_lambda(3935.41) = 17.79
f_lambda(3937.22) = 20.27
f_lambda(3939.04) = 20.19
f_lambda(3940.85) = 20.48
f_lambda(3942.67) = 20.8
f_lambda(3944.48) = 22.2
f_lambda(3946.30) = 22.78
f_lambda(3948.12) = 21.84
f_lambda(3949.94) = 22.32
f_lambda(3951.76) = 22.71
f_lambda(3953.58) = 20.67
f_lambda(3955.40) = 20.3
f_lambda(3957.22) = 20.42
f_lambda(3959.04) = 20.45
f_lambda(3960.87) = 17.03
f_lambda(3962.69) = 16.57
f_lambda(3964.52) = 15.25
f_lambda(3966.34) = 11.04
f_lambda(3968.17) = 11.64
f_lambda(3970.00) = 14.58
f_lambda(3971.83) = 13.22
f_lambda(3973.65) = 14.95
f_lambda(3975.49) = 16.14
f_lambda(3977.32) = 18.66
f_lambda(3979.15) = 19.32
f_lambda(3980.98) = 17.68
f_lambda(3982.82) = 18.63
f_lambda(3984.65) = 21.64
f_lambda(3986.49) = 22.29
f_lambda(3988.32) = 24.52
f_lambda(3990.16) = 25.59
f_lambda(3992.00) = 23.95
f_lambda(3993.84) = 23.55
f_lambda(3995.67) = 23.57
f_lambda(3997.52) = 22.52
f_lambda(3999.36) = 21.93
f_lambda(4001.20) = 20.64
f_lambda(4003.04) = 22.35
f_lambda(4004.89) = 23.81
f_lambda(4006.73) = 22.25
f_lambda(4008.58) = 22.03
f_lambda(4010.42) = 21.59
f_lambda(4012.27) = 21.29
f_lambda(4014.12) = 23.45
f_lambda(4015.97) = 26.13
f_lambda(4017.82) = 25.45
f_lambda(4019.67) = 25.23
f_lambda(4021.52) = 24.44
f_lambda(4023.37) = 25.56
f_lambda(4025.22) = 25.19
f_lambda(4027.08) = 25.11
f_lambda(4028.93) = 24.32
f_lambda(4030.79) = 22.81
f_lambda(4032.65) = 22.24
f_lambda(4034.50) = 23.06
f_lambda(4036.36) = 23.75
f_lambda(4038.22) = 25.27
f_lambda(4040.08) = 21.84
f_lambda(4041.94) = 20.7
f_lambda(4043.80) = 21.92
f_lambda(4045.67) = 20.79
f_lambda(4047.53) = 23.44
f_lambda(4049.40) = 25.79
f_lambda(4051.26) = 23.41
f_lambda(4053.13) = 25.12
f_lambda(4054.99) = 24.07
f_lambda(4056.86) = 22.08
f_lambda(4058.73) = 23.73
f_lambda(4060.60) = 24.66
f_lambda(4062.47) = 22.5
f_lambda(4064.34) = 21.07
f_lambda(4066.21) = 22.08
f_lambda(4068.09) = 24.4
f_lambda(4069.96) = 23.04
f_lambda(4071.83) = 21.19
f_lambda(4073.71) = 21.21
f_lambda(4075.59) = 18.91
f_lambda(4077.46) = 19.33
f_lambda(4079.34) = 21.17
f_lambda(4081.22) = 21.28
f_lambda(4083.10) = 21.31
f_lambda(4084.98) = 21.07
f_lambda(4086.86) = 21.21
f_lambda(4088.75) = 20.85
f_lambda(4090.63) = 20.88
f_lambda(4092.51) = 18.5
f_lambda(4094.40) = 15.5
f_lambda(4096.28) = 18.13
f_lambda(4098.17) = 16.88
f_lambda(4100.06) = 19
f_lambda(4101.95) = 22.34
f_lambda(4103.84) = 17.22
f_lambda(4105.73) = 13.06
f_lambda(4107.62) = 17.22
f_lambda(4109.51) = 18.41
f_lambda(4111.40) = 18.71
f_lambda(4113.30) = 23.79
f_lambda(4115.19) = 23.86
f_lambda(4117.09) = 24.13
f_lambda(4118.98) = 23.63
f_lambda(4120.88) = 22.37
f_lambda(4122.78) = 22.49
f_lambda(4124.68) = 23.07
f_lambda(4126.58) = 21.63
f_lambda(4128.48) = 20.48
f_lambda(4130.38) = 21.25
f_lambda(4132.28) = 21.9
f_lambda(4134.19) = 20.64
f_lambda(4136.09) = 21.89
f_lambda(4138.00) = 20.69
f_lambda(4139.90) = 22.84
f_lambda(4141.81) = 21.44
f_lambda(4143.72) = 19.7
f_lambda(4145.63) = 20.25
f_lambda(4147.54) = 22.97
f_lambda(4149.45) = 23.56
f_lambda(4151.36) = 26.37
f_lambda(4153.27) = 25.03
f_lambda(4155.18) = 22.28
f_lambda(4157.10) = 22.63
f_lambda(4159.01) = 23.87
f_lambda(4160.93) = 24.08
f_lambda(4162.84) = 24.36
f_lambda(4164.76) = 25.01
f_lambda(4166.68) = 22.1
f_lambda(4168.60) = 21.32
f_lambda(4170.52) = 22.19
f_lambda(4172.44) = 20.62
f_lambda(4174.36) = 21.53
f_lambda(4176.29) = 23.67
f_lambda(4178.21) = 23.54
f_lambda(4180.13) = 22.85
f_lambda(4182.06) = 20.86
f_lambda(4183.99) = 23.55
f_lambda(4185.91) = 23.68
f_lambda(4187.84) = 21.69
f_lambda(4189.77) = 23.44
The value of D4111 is 3.92 angstroms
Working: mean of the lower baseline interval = 22.3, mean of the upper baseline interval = 22.7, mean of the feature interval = 20.1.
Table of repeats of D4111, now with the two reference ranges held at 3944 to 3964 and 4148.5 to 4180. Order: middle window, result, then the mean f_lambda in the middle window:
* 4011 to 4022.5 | -1.58 angstroms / 24.3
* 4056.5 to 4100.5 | 2.56 angstroms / 20.8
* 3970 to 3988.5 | 2.29 angstroms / 18.3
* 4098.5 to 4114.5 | 2.68 angstroms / 18.7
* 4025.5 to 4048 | -1.46 angstroms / 23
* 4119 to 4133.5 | 0.50 angstroms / 22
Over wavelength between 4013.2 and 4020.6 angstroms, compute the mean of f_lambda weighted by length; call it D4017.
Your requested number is 25.1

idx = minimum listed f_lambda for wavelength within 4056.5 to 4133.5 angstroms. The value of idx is 13.06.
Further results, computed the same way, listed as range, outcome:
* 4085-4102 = 15.5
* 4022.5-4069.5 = 20.7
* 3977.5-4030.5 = 17.68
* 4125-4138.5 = 20.48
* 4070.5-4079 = 18.91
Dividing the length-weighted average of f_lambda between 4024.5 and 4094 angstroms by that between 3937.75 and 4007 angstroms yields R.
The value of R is 1.1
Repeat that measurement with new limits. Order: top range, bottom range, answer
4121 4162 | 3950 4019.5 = 1.10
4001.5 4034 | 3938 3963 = 1.14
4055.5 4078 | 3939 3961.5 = 1.05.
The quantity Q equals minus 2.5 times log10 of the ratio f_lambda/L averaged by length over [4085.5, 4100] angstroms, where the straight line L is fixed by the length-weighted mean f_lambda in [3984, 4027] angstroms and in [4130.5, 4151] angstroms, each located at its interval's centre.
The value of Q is 0.18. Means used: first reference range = 23.5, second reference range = 21.7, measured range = 18.9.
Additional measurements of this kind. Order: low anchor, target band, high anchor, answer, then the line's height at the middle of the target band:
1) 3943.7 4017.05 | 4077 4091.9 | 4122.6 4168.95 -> 0.04 mag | 21.7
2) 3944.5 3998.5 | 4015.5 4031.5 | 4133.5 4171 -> -0.22 mag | 20.4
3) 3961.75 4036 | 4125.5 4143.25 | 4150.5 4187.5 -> 0.07 mag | 22.7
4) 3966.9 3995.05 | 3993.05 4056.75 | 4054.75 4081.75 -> -0.14 mag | 20.5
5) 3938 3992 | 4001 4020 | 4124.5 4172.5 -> -0.16 mag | 20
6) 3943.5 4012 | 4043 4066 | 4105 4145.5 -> -0.13 mag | 20.6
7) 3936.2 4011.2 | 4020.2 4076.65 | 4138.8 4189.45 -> -0.10 mag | 21.1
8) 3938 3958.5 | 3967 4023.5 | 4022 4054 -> 0.07 mag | 22.5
